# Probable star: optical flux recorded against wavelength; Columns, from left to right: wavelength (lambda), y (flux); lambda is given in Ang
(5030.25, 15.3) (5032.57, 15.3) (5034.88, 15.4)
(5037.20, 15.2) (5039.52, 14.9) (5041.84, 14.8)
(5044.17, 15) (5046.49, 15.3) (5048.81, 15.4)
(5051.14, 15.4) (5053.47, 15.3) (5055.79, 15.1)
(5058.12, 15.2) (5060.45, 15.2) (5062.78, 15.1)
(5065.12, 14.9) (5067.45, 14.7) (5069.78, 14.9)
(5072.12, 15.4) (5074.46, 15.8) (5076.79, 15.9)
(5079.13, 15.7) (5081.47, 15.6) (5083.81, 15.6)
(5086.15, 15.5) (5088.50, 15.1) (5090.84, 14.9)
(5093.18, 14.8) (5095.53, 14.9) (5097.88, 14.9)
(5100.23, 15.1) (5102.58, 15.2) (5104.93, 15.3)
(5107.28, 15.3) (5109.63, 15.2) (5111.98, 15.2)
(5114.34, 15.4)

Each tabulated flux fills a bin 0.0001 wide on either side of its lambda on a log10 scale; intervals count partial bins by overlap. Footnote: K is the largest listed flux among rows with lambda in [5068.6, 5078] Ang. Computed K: 15.9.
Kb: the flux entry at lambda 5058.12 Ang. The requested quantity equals 15.2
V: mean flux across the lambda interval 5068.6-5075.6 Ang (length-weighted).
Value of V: 15.4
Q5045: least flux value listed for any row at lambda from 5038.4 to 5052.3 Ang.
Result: 14.8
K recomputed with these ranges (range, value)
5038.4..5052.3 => 15.4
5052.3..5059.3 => 15.3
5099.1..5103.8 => 15.2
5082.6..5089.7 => 15.6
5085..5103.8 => 15.5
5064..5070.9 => 14.9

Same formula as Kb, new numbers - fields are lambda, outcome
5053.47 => 15.3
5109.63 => 15.2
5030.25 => 15.3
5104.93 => 15.3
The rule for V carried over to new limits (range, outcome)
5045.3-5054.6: 15.3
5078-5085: 15.6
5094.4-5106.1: 15.1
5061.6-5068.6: 14.9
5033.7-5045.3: 15.1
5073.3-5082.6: 15.8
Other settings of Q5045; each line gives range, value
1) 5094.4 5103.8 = 14.9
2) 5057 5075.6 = 14.7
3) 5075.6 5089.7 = 15.1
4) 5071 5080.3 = 15.4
